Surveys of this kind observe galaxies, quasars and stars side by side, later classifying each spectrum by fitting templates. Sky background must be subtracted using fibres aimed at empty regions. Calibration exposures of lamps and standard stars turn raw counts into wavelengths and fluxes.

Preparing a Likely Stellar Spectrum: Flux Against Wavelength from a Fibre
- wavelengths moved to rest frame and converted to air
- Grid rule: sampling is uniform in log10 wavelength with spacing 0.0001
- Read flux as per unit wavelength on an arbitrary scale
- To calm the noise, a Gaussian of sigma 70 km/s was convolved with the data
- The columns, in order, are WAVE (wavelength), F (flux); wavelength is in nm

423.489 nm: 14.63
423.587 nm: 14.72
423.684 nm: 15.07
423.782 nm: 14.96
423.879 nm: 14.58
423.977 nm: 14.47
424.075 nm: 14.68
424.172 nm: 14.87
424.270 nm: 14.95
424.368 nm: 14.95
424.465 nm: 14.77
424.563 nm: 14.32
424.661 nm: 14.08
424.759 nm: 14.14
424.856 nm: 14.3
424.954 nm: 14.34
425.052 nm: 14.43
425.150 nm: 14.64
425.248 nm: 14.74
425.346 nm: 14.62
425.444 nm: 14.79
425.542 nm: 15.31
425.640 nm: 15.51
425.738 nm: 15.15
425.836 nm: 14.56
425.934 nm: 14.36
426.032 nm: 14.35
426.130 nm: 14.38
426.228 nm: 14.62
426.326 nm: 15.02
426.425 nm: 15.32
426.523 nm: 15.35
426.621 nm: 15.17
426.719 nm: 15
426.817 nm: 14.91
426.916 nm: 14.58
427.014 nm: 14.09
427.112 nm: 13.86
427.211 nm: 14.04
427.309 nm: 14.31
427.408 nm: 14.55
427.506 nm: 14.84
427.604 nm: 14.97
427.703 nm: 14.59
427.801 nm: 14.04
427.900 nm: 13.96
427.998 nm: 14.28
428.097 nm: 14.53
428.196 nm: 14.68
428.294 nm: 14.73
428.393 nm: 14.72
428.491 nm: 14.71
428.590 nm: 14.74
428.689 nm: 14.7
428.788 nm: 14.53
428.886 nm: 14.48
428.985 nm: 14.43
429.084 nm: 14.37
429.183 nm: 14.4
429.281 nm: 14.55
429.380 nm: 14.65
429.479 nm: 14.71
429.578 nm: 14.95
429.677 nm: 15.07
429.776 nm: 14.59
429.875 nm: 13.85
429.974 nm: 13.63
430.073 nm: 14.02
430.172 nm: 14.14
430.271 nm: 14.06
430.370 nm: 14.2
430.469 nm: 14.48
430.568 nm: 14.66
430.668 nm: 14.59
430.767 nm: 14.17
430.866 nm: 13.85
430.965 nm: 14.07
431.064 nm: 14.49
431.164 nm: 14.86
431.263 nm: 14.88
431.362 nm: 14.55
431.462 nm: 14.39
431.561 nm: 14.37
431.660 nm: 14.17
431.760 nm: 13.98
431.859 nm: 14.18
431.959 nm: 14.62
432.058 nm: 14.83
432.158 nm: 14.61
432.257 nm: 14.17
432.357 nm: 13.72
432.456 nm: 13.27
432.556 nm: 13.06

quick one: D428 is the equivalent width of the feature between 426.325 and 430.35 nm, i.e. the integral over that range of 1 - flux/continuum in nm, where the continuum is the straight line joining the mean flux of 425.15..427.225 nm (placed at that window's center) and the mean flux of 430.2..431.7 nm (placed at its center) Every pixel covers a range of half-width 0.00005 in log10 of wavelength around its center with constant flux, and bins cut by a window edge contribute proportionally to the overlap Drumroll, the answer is 0.02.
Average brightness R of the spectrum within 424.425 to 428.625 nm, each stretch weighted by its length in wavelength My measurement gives 14.6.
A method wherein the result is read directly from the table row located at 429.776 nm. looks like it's 14.59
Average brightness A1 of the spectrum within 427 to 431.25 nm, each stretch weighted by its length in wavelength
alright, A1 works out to 14.4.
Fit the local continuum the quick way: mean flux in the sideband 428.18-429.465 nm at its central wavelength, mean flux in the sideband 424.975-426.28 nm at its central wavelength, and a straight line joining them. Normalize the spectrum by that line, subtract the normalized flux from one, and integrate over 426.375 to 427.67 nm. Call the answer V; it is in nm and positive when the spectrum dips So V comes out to 0.00 nm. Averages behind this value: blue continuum 14.7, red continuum 14.6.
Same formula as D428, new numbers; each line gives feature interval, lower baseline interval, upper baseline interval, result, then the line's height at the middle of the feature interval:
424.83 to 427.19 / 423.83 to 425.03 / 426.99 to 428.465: -0.04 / 14.5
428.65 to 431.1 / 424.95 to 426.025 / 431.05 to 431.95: 0.02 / 14.5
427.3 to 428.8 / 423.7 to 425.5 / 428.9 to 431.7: -0.01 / 14.5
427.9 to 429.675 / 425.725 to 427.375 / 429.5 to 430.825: -0.02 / 14.5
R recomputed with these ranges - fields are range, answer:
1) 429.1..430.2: 14.4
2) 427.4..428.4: 14.5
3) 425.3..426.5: 14.8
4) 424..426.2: 14.6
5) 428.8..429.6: 14.6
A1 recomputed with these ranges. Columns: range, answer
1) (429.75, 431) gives 14.2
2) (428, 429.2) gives 14.6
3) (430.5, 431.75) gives 14.4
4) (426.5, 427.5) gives 14.6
